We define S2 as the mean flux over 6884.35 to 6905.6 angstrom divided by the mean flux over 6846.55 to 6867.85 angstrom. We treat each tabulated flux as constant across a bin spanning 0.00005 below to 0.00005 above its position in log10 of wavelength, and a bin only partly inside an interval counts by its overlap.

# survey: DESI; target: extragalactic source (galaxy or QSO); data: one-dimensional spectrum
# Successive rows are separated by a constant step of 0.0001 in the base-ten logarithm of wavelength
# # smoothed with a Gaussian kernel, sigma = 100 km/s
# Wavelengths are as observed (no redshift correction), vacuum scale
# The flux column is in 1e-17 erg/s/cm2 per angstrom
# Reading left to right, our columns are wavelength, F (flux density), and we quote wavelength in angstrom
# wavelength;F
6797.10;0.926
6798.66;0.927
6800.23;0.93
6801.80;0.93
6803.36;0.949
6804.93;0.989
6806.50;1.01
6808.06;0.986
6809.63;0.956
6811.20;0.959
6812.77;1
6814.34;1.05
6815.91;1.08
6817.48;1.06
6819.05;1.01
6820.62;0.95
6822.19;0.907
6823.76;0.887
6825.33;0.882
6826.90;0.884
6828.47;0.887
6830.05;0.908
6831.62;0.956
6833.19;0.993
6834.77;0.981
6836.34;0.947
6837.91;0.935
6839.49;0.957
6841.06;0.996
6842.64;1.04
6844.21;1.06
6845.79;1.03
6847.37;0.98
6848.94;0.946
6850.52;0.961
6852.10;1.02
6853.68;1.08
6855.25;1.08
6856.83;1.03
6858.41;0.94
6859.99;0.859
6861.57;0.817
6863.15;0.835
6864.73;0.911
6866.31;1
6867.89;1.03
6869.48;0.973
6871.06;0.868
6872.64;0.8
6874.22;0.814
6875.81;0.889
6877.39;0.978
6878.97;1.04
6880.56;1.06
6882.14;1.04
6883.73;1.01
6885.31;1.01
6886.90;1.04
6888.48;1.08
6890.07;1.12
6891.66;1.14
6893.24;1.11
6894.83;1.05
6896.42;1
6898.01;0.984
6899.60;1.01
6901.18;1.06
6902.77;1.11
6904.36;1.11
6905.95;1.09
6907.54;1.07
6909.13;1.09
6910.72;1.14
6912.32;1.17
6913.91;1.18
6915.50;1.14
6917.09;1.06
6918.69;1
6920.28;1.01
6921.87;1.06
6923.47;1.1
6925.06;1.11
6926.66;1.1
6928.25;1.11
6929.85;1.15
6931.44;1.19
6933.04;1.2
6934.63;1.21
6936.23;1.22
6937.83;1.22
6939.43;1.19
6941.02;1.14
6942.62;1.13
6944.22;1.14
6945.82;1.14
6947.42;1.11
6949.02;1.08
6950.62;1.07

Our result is 1.1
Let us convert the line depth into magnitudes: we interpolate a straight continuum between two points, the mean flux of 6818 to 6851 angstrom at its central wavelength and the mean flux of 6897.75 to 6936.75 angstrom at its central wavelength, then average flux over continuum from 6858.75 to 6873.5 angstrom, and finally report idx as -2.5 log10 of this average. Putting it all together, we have 0.13 mag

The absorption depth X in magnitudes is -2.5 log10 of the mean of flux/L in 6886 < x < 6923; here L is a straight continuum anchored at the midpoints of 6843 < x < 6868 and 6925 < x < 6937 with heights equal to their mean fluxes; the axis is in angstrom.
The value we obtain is 0.02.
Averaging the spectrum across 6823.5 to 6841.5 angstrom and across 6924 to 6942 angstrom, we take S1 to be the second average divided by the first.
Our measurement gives 1.25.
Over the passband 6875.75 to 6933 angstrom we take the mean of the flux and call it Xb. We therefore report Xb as 1.08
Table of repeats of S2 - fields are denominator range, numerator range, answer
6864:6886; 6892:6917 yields 1.13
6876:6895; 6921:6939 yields 1.10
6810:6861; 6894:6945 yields 1.14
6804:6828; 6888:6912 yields 1.11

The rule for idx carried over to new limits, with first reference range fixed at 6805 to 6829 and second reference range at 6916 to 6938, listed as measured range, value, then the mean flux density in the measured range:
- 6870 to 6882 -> 0.13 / 0.929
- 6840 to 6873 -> 0.06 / 0.967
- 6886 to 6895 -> -0.02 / 1.09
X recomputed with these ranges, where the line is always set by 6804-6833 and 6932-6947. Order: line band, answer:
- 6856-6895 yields 0.094 mag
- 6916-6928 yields 0.076 mag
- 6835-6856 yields 0.011 mag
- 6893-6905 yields 0.054 mag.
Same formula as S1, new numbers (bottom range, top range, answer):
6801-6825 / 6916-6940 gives 1.15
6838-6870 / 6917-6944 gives 1.16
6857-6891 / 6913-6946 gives 1.18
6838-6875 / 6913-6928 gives 1.13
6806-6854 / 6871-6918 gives 1.07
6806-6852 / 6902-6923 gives 1.12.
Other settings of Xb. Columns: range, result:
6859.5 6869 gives 0.912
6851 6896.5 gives 0.987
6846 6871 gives 0.963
